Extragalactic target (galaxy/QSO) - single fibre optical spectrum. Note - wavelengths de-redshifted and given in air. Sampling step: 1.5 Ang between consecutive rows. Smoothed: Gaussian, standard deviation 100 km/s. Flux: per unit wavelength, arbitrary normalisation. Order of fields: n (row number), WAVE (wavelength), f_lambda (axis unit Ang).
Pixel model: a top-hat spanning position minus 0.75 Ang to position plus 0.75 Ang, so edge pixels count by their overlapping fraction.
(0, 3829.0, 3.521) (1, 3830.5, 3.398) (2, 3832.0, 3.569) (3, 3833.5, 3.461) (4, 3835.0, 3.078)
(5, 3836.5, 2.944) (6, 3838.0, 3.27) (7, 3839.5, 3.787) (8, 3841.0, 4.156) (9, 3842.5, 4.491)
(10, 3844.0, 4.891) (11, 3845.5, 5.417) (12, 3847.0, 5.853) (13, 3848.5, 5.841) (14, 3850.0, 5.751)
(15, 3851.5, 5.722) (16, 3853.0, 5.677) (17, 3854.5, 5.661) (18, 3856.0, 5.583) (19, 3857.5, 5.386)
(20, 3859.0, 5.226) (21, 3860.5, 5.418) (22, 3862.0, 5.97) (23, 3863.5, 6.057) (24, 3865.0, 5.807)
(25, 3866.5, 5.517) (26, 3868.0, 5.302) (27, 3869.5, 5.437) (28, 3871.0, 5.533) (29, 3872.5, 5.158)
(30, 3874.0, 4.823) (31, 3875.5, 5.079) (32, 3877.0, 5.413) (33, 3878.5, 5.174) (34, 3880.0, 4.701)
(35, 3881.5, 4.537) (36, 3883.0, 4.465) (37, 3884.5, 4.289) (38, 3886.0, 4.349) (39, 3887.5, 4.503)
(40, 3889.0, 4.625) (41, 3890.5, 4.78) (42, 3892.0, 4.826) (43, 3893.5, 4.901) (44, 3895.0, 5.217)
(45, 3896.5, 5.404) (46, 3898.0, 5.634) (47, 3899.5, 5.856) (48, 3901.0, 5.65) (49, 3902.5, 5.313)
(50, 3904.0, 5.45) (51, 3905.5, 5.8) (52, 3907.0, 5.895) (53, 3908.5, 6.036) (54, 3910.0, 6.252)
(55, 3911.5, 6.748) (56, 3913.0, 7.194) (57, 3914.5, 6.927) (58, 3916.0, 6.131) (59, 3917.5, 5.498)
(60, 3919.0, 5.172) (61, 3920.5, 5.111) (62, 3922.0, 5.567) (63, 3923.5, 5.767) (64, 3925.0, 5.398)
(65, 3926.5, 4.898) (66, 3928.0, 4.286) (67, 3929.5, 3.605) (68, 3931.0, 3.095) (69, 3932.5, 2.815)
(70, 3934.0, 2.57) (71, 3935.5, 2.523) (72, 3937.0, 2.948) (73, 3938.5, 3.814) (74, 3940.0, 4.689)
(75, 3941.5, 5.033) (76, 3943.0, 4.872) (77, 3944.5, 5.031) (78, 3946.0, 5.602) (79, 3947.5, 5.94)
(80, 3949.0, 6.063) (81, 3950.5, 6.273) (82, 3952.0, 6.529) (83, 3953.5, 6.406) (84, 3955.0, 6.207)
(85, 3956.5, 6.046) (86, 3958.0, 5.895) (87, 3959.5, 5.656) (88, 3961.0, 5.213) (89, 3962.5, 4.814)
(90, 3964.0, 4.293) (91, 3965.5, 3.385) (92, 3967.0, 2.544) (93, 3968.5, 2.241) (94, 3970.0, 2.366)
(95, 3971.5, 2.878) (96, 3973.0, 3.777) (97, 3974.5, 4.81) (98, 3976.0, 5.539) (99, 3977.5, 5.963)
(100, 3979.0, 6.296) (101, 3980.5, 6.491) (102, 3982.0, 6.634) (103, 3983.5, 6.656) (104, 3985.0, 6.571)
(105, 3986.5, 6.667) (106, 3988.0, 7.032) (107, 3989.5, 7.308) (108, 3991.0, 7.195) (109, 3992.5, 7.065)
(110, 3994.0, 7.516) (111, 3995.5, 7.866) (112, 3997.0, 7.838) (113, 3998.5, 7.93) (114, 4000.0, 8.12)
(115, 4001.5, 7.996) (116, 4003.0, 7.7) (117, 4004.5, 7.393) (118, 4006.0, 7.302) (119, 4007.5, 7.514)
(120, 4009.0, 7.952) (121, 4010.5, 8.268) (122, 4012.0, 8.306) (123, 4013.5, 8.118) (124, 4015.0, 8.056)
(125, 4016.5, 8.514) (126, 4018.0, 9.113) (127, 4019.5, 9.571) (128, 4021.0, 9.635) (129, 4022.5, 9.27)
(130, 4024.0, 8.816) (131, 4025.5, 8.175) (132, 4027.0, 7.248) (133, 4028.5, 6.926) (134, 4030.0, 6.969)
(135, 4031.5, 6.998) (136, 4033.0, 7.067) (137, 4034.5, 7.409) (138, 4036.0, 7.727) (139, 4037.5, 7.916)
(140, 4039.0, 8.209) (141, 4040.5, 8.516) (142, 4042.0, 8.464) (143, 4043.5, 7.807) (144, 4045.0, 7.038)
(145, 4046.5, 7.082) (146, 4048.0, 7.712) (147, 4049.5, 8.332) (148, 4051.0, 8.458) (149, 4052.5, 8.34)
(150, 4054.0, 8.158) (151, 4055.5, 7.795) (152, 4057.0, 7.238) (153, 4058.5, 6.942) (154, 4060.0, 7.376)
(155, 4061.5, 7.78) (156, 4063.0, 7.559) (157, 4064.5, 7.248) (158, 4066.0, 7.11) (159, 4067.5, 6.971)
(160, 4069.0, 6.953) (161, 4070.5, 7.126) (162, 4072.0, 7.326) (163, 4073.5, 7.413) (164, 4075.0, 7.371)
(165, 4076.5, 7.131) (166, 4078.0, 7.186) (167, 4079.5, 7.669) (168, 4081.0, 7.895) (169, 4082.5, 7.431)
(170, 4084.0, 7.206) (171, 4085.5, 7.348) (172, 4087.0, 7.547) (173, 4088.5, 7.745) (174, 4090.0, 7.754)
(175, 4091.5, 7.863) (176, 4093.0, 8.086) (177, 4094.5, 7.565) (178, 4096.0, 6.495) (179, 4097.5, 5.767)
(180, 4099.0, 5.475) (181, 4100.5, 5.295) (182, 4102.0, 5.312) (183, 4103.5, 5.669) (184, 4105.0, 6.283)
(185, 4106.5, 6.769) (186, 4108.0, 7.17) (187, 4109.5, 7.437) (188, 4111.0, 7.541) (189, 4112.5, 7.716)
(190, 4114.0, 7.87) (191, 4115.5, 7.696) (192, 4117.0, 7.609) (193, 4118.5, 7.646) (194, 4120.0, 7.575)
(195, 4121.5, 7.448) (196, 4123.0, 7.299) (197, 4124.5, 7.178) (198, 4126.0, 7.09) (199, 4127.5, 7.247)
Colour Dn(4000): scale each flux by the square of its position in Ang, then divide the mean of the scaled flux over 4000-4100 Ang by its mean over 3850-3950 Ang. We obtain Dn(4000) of 1.60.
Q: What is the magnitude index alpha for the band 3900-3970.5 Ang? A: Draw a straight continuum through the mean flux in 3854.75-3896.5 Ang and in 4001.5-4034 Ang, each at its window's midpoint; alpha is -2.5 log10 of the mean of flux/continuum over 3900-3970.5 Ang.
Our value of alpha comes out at 0.24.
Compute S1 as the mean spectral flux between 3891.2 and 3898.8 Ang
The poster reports 5.2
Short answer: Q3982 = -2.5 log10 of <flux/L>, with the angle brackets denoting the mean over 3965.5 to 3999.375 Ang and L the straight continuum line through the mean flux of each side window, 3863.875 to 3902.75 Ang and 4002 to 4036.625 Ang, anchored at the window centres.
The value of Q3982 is 0.24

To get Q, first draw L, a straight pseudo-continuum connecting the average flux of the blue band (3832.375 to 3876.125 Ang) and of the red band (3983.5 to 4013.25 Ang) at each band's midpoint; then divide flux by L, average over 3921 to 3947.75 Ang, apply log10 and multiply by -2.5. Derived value 0.427 mag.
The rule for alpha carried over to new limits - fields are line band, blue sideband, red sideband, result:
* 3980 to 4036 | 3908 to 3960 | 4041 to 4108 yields -0.22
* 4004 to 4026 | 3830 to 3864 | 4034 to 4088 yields -0.20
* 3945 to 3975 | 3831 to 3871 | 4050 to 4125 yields 0.23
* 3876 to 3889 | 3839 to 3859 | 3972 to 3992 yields 0.17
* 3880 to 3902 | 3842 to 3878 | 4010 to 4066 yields 0.20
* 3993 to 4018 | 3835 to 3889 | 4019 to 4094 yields -0.14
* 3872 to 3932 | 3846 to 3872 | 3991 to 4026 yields 0.21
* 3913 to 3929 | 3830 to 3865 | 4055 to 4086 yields 0.02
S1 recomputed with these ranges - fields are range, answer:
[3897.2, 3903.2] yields 5.61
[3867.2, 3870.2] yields 5.37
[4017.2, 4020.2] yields 9.32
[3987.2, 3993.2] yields 7.15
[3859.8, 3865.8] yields 5.81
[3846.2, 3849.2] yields 5.84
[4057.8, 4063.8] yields 7.42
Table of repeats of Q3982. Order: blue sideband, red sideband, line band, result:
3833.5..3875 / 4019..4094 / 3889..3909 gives 0.05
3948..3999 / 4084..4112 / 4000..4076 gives -0.23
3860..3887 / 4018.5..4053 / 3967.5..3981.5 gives 0.47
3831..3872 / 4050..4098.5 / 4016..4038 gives -0.17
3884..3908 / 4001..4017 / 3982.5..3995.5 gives 0.06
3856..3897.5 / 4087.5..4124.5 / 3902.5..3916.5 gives -0.15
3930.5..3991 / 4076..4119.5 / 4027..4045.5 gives -0.22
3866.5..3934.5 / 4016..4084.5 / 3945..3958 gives -0.01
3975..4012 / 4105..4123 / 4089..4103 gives 0.12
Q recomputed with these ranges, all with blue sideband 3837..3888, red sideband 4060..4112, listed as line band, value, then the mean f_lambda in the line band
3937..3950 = 0.162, 5.03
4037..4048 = -0.172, 7.85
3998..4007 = -0.214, 7.73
